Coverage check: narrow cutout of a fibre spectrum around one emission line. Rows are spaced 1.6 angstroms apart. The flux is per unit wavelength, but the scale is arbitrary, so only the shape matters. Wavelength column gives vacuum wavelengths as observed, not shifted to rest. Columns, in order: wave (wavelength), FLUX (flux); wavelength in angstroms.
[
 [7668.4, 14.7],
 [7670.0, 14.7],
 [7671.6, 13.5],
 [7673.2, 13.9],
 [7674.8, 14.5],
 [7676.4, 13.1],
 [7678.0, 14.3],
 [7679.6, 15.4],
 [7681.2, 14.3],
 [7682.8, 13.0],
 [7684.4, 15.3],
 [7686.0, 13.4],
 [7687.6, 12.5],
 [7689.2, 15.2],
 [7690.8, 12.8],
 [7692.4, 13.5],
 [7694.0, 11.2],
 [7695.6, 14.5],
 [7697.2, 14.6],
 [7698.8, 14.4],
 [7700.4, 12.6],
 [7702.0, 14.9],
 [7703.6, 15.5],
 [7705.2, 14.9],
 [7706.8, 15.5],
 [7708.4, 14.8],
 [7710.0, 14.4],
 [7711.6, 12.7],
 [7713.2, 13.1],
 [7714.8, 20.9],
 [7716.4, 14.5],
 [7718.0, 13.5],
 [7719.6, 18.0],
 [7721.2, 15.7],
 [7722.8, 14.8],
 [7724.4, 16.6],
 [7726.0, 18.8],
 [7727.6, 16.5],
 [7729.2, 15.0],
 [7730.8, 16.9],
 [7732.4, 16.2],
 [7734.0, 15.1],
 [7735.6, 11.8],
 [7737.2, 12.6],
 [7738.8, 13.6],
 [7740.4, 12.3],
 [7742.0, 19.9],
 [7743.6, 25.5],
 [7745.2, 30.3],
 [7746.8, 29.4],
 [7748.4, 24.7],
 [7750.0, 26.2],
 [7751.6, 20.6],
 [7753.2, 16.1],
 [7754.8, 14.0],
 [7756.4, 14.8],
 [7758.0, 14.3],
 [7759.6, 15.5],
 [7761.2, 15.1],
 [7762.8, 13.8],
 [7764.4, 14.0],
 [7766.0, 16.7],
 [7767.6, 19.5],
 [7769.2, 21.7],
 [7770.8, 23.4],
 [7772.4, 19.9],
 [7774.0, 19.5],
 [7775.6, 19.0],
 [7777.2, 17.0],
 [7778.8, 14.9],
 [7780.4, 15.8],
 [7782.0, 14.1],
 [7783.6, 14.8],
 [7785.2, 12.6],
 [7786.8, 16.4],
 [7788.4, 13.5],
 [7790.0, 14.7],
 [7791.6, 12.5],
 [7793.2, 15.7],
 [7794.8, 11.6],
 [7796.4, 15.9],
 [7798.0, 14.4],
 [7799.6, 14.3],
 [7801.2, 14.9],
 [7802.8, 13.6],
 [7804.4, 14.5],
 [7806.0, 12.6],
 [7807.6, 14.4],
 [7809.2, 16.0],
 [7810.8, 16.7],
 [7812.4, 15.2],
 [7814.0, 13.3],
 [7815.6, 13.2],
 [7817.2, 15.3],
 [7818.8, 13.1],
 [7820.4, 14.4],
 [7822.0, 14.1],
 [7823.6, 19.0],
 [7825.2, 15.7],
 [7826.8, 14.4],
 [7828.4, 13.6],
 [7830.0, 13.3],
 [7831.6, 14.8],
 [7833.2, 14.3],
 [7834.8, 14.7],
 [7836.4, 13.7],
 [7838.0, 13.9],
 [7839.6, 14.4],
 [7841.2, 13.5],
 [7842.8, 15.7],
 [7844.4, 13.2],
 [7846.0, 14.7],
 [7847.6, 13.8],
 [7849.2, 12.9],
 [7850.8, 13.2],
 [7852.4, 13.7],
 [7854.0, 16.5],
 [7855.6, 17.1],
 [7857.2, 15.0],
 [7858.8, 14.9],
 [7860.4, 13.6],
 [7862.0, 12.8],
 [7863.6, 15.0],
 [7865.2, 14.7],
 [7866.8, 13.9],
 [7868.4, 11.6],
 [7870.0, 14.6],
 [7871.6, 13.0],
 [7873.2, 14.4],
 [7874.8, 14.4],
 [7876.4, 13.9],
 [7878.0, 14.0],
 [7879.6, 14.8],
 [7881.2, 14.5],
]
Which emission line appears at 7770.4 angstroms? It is [N II] 6583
